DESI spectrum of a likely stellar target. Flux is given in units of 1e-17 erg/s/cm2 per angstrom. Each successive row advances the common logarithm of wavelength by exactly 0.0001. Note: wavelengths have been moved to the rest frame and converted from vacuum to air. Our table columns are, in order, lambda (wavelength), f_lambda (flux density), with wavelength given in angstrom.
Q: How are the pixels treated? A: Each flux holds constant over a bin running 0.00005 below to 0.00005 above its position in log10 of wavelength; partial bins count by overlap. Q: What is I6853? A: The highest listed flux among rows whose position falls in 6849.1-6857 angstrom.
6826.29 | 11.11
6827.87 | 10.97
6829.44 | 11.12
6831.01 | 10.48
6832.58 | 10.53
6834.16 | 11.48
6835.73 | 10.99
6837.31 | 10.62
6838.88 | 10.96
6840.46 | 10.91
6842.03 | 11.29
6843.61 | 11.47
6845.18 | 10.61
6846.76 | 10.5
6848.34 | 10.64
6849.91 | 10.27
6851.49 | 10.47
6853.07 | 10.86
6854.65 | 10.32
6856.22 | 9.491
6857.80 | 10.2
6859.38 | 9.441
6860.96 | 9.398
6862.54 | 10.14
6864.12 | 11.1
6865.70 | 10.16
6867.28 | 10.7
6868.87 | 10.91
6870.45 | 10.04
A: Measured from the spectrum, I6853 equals 10.86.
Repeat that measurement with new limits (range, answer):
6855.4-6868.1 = 11.1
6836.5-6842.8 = 11.29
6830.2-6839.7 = 11.48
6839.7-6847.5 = 11.47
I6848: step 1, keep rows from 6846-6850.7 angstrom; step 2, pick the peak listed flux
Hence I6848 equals 10.64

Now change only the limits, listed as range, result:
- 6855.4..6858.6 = 10.2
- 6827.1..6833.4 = 11.12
